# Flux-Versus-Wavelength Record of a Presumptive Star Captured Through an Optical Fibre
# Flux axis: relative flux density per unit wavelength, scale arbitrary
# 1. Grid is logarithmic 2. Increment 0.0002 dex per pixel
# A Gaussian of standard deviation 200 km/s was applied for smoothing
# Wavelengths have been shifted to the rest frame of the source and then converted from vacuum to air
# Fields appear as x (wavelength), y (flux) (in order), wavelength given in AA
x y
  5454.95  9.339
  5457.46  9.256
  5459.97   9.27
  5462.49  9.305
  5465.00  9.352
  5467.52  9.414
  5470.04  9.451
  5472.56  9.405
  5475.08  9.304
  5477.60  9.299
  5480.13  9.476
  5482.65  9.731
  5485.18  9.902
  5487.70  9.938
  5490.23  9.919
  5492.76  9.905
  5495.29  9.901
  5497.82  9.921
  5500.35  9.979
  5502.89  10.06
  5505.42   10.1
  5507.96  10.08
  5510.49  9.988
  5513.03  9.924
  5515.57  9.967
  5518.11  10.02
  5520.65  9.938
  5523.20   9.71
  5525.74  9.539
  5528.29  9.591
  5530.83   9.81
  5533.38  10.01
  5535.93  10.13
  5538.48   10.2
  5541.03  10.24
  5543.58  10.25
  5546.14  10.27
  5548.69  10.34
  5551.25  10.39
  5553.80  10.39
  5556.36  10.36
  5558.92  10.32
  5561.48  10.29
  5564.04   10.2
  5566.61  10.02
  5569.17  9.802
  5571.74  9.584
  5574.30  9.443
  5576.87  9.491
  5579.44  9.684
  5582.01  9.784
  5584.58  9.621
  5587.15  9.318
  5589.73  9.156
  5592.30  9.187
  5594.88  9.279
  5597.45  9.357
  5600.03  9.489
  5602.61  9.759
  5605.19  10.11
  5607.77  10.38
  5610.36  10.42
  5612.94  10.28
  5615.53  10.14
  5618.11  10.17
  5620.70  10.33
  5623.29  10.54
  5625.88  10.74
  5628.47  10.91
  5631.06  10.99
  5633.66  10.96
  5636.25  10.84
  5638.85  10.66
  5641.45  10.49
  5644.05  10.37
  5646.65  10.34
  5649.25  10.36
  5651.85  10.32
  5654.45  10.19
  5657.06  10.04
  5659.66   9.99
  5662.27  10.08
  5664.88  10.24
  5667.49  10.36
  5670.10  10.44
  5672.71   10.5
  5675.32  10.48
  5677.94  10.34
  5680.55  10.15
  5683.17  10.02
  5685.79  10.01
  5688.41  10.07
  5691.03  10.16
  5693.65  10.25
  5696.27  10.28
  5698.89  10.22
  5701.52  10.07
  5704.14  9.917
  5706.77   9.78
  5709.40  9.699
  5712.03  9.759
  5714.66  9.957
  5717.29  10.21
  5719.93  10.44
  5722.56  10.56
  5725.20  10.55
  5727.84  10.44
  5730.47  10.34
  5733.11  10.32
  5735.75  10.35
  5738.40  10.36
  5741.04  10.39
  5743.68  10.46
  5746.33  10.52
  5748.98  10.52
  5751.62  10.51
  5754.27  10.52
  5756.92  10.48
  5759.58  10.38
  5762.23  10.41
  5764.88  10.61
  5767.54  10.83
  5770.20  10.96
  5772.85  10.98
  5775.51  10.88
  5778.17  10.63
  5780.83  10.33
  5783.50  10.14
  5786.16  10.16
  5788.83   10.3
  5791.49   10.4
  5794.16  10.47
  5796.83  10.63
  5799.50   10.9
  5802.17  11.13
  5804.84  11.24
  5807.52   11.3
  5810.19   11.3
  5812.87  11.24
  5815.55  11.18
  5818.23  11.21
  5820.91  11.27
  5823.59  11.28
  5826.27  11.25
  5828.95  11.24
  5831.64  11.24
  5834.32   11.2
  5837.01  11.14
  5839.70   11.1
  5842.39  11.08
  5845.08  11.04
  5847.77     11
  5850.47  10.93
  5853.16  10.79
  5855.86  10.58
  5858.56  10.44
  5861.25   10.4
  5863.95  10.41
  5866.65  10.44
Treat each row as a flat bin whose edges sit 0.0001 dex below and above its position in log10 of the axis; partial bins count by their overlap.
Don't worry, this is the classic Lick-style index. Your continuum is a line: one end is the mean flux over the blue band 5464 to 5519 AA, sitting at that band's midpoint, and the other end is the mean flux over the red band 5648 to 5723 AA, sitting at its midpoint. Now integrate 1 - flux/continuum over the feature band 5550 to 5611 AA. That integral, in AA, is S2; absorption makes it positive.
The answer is 0.8 AA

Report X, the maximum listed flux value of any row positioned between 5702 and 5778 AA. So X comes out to 10.98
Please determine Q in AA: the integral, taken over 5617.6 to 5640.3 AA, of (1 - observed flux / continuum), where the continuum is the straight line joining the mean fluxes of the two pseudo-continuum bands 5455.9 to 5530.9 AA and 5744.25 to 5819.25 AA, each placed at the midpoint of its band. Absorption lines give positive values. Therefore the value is -1.1 AA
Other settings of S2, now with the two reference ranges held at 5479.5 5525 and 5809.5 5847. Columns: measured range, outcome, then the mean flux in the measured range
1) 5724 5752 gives 1.06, 10.4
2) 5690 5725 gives 1.98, 10.1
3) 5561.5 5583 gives 0.86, 9.78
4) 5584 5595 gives 1.03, 9.29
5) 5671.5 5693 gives 0.82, 10.2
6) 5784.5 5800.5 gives 0.86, 10.5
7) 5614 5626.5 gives 0.02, 10.4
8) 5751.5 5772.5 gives 0.62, 10.6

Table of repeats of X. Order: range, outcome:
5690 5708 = 10.28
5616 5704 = 10.99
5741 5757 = 10.52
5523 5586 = 10.39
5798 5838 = 11.3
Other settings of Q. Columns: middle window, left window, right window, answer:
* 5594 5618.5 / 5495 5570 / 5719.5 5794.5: 0.63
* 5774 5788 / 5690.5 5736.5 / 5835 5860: 0.15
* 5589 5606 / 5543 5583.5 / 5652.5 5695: 1.04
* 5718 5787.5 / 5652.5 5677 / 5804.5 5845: 1.82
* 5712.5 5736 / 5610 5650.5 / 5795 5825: 1.13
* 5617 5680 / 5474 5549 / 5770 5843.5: -0.34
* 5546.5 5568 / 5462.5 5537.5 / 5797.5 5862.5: -0.61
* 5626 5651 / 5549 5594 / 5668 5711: -1.61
